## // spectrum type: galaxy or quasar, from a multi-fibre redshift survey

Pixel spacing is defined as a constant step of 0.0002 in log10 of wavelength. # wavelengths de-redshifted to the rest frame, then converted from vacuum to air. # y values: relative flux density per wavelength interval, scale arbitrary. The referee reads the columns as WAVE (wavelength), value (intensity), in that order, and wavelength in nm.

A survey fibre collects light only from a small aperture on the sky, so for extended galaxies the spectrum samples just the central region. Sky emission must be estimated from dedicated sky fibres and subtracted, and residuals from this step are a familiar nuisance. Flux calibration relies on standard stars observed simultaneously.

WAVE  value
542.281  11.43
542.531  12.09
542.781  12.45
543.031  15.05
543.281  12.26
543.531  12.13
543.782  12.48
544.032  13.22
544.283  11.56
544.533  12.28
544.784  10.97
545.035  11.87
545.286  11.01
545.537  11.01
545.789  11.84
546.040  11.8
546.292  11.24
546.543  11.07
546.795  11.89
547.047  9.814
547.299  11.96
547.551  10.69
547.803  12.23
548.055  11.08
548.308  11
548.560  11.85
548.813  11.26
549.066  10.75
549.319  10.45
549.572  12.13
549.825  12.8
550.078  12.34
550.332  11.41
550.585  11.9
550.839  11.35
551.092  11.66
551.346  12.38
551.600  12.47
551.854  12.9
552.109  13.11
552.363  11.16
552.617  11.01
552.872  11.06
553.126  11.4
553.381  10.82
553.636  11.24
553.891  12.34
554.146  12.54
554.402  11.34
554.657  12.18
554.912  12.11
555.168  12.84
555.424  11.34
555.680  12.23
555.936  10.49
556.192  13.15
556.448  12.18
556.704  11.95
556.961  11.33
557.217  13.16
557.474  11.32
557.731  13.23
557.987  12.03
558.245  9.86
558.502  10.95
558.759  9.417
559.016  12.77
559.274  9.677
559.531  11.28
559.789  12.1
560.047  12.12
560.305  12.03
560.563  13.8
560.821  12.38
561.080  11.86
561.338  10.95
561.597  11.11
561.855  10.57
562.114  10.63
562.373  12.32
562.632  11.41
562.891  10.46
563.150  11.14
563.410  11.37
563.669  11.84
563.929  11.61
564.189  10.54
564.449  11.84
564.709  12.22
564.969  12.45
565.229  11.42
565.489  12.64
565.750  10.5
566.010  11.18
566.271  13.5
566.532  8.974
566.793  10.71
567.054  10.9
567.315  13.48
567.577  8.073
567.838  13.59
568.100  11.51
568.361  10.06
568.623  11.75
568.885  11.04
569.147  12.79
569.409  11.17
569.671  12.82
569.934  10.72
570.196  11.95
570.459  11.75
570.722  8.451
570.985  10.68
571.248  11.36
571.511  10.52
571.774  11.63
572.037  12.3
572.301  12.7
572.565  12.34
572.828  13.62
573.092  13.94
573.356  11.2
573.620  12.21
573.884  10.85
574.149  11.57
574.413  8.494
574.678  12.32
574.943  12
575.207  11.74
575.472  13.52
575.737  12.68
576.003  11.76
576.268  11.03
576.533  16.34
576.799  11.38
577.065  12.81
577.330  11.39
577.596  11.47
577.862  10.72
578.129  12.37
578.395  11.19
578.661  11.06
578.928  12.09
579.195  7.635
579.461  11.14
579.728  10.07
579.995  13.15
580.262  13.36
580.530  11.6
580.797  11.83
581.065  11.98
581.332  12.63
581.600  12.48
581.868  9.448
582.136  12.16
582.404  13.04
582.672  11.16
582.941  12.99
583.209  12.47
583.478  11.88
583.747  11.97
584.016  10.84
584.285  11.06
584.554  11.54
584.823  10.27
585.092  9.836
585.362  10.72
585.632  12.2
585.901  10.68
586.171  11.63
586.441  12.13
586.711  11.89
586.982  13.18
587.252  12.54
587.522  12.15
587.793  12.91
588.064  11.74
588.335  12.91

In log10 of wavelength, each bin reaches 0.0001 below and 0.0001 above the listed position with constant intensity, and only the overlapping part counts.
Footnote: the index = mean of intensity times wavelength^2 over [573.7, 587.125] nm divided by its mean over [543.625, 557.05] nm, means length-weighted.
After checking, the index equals 1.1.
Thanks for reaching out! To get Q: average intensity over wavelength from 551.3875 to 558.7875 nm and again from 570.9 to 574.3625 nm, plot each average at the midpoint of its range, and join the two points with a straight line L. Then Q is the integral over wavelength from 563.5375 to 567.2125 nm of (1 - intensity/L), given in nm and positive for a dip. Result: 0.11 nm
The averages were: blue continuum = 11.8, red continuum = 11.9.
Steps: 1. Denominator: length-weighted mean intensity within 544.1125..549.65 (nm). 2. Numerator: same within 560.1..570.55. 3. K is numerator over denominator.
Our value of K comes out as 1.0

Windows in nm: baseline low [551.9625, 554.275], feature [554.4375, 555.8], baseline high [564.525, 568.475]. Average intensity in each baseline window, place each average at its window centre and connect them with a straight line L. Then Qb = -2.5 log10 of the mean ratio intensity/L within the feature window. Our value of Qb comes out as -0.04 mag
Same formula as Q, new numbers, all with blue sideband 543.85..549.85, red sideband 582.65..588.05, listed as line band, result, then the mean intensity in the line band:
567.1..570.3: 0.01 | 11.6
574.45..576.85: -0.16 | 12.4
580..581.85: -0.08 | 12.2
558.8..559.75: 0.03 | 11.2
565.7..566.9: 0.06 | 11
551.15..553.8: -0.06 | 11.8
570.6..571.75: 0.12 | 10.4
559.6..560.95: -0.10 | 12.4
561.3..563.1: 0.08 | 11.1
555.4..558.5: -0.08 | 11.8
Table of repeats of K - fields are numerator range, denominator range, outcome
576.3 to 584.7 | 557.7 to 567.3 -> 1.03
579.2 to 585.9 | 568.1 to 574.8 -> 1.00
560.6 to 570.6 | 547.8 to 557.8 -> 0.97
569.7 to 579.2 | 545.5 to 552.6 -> 1.01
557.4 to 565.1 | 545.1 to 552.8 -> 0.99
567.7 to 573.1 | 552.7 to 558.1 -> 0.98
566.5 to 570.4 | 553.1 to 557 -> 0.96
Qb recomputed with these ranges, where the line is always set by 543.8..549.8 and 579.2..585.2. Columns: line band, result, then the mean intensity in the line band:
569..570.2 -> -0.03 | 11.9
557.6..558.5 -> -0.01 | 11.6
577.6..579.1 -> 0.02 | 11.4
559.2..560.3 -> 0.01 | 11.5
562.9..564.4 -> 0.03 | 11.3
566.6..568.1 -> 0.03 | 11.3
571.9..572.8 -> -0.09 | 12.6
